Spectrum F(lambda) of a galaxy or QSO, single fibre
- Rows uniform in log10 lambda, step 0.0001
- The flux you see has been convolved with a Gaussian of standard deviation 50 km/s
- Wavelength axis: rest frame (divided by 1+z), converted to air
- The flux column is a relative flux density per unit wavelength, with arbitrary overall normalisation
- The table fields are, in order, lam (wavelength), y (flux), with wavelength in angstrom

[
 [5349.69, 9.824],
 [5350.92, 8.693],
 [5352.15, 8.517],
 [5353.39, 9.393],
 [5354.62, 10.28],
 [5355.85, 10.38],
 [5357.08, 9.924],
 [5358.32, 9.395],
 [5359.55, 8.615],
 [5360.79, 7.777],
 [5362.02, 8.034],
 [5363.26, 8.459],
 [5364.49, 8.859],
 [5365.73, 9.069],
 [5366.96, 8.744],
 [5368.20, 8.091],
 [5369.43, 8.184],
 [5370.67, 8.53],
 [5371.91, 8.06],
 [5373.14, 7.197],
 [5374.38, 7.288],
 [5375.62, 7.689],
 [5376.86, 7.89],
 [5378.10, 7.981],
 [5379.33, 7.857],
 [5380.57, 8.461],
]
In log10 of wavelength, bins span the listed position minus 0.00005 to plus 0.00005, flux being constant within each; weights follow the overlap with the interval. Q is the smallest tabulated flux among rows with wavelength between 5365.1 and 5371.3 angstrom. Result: 8.091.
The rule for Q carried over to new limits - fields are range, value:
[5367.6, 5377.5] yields 7.197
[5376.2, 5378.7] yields 7.89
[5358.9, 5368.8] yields 7.777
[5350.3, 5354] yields 8.517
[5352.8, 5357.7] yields 9.393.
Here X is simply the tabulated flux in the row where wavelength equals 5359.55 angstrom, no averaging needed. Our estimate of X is 8.615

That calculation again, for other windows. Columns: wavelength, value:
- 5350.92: 8.693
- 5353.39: 9.393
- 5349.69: 9.824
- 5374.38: 7.288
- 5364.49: 8.859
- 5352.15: 8.517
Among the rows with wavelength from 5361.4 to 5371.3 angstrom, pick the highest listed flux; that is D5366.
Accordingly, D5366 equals 9.069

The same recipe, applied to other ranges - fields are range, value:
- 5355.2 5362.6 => 10.38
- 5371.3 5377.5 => 8.06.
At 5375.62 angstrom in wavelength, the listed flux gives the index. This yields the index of 7.689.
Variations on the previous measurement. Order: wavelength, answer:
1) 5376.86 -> 7.89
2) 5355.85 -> 10.38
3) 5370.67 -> 8.53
